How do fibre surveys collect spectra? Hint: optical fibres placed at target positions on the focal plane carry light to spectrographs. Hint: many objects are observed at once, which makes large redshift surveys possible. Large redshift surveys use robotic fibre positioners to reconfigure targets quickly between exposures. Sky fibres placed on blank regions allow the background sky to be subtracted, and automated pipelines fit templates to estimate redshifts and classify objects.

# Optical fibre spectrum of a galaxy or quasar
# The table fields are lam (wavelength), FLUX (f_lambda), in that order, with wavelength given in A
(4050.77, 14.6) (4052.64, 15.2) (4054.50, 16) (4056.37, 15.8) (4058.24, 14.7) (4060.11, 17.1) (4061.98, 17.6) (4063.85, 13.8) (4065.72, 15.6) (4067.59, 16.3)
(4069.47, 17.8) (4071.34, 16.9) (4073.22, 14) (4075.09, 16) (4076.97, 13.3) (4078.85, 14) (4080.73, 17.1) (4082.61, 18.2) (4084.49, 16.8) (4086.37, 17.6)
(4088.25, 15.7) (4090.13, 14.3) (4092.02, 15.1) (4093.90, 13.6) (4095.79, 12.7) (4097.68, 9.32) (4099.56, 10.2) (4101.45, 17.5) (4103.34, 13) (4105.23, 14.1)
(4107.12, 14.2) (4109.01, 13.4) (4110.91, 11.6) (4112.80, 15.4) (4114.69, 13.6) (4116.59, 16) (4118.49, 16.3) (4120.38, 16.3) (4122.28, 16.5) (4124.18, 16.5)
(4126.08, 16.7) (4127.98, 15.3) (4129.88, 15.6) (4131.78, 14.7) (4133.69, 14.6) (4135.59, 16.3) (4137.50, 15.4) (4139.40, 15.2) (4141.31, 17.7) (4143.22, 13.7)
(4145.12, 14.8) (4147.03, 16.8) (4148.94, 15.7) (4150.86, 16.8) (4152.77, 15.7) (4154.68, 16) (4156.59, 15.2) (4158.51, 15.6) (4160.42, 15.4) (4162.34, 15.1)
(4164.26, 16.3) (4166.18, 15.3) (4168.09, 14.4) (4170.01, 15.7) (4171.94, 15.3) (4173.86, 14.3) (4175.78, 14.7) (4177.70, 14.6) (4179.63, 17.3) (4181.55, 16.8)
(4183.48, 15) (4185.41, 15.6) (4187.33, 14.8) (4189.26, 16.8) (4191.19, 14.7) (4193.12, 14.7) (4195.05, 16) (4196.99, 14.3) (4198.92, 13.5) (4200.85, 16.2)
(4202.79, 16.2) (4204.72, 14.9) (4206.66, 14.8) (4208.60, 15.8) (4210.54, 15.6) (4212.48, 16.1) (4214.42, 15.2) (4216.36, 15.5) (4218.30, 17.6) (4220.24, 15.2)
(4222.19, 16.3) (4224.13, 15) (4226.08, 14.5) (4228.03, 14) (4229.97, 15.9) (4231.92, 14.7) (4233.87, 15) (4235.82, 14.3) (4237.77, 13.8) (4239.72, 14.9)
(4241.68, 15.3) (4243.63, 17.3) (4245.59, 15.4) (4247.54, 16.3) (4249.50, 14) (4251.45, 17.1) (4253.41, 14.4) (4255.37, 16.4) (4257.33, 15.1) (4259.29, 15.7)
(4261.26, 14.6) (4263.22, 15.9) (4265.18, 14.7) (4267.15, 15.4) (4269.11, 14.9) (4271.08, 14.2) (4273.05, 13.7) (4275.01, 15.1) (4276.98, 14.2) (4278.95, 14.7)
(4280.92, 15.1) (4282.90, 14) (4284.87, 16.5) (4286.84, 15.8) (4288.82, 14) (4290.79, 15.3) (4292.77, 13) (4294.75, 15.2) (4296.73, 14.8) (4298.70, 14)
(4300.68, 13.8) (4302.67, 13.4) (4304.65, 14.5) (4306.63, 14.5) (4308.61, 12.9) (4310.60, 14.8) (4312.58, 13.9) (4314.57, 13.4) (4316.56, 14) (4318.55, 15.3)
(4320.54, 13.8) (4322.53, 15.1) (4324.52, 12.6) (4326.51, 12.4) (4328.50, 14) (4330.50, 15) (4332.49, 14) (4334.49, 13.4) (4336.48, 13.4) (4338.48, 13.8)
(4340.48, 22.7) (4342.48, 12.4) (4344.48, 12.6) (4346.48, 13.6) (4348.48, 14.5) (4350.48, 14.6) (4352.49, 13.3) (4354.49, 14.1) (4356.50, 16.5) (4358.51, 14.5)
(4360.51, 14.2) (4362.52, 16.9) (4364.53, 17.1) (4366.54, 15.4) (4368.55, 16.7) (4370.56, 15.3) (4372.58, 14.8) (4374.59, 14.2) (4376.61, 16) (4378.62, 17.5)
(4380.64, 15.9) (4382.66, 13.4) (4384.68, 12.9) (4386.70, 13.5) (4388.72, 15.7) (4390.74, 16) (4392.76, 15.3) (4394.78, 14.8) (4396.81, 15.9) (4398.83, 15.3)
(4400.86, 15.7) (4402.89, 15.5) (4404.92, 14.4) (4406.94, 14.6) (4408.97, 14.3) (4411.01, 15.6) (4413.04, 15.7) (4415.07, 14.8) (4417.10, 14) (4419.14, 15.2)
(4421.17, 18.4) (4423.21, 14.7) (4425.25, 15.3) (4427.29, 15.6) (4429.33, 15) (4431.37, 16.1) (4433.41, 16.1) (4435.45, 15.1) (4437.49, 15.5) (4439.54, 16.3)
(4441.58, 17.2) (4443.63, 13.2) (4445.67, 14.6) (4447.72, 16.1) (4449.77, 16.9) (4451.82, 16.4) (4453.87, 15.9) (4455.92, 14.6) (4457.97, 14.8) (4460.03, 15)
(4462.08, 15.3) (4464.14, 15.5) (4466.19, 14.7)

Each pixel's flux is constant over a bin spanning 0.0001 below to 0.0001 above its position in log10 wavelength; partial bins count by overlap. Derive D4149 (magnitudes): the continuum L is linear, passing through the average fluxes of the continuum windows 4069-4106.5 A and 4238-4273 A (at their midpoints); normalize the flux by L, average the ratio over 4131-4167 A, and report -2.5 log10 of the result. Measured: -0.04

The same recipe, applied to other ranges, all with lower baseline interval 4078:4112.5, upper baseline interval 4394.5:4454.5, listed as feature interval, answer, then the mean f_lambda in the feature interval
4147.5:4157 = -0.10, 16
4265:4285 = 0.02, 14.7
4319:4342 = 0.05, 14.5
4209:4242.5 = -0.03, 15.2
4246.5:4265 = -0.04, 15.5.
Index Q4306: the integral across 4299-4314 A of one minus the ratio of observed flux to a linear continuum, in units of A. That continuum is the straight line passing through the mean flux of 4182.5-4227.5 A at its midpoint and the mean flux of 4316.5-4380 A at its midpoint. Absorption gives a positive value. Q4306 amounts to 1.0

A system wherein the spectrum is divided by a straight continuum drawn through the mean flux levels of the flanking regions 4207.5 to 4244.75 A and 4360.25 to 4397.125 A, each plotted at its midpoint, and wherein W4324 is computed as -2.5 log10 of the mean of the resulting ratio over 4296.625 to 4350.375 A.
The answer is 0.09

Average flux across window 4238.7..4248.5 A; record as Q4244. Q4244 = 15.8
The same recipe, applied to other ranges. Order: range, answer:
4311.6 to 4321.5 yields 14.1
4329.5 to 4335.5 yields 14.1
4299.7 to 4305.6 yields 13.9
